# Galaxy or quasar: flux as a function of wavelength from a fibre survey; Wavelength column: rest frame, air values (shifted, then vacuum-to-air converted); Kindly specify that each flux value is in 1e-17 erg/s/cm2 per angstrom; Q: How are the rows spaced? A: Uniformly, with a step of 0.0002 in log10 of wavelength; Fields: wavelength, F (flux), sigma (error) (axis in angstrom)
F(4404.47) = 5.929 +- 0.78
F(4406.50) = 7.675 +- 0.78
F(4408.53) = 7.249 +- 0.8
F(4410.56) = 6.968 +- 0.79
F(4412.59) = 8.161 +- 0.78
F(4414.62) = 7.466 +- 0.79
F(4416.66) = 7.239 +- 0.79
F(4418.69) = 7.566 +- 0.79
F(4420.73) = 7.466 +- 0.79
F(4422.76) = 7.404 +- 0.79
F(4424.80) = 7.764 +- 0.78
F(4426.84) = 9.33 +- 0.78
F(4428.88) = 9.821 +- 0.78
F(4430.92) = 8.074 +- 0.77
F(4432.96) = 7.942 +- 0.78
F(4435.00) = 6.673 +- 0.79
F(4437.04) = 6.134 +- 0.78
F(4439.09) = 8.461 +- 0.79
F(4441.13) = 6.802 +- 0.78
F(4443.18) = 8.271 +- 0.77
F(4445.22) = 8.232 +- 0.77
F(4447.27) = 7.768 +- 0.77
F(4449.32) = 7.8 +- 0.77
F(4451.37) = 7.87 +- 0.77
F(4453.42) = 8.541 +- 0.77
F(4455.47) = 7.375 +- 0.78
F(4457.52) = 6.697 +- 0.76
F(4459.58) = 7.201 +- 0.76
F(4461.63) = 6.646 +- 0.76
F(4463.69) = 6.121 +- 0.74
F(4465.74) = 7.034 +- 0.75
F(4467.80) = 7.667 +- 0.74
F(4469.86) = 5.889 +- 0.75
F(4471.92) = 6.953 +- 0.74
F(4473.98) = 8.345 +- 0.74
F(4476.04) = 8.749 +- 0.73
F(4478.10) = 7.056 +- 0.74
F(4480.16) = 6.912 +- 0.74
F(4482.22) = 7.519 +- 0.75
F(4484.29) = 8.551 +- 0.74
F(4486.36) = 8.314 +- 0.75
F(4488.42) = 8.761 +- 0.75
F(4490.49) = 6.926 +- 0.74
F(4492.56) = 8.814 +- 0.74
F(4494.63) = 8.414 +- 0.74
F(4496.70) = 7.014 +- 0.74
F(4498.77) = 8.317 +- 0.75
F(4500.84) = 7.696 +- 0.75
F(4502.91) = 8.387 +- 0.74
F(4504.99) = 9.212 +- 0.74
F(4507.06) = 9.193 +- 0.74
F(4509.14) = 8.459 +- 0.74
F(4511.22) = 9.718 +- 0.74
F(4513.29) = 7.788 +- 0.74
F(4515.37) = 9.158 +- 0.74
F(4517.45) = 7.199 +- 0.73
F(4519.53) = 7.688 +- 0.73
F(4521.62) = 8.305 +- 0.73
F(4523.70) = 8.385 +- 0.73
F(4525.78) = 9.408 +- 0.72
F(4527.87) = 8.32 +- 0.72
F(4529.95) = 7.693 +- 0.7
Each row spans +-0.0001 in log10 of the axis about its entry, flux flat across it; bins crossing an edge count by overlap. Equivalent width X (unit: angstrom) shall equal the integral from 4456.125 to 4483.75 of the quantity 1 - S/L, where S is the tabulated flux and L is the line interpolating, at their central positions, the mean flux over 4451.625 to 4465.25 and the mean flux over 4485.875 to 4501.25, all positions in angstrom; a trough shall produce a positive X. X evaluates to 1.0 angstrom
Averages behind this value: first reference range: 7.14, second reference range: 8.04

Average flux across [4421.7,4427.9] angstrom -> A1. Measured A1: 8.17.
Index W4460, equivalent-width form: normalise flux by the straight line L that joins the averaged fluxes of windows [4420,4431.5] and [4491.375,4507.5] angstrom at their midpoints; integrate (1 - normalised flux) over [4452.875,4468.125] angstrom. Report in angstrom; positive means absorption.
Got 2.3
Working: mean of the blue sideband 8.34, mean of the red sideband 8.34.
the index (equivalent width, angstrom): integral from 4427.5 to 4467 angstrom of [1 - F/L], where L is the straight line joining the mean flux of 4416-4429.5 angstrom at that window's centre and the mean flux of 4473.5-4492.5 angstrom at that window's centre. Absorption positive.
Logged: 2.18 angstrom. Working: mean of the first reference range 8.06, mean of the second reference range 7.94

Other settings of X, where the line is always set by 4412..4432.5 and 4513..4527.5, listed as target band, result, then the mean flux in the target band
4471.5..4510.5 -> 0.5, 8.12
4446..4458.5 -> 0.6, 7.69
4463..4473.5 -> 1.7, 6.84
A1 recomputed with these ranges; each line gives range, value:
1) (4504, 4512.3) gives 9.14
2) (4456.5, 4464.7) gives 6.66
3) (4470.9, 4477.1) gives 8.02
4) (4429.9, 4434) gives 8.01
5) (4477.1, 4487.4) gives 7.68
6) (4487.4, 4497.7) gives 7.98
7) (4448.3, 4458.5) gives 7.66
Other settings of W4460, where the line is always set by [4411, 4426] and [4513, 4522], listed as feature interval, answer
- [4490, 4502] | 0.0 angstrom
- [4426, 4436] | -0.9 angstrom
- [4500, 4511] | -1.0 angstrom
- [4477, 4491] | 0.2 angstrom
